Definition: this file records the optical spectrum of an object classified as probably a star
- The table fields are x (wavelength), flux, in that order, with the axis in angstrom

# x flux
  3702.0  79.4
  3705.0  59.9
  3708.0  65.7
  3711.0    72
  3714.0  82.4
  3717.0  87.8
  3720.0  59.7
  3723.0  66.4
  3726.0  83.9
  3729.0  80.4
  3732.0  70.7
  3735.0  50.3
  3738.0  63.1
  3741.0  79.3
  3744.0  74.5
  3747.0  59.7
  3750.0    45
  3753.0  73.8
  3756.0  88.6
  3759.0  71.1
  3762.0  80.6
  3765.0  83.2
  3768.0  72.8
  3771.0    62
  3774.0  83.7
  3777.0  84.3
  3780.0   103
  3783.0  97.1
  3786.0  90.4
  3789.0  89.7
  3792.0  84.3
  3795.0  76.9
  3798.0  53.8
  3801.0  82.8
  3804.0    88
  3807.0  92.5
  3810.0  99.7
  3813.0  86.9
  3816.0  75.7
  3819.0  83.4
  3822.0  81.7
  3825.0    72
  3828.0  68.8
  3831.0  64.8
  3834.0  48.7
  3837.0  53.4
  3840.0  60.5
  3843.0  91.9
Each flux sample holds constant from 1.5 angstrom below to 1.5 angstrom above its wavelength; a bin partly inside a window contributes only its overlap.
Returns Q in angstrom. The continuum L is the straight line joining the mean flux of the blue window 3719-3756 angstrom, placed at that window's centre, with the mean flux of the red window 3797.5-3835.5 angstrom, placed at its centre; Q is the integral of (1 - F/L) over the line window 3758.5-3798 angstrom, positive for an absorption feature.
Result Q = -5.0 angstrom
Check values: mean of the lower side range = 68.2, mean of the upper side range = 77.4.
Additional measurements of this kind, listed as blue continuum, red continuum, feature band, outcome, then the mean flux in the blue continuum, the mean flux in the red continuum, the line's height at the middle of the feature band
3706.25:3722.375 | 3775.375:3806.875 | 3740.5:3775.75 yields 3.2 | 72.9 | 85.4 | 80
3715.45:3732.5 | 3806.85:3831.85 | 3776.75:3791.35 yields -2.7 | 75.1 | 80.4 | 78.4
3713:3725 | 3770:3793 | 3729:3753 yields 4.2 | 74.1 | 87.4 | 78.8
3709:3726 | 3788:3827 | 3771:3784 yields -1.5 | 74.3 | 81.8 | 79.3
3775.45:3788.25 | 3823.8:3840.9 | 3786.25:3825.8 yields -2.7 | 93.4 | 61.2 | 78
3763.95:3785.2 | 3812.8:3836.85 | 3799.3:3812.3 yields -2.4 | 84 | 70.9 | 75.8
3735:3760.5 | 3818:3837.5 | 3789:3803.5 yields -1.9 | 68.3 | 67.9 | 68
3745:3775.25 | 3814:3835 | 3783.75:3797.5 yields -2.3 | 72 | 71.6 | 71.8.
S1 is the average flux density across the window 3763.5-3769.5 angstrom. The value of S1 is 78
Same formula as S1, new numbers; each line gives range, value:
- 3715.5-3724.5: 71.3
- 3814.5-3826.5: 78.2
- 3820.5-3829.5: 74.2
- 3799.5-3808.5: 87.8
